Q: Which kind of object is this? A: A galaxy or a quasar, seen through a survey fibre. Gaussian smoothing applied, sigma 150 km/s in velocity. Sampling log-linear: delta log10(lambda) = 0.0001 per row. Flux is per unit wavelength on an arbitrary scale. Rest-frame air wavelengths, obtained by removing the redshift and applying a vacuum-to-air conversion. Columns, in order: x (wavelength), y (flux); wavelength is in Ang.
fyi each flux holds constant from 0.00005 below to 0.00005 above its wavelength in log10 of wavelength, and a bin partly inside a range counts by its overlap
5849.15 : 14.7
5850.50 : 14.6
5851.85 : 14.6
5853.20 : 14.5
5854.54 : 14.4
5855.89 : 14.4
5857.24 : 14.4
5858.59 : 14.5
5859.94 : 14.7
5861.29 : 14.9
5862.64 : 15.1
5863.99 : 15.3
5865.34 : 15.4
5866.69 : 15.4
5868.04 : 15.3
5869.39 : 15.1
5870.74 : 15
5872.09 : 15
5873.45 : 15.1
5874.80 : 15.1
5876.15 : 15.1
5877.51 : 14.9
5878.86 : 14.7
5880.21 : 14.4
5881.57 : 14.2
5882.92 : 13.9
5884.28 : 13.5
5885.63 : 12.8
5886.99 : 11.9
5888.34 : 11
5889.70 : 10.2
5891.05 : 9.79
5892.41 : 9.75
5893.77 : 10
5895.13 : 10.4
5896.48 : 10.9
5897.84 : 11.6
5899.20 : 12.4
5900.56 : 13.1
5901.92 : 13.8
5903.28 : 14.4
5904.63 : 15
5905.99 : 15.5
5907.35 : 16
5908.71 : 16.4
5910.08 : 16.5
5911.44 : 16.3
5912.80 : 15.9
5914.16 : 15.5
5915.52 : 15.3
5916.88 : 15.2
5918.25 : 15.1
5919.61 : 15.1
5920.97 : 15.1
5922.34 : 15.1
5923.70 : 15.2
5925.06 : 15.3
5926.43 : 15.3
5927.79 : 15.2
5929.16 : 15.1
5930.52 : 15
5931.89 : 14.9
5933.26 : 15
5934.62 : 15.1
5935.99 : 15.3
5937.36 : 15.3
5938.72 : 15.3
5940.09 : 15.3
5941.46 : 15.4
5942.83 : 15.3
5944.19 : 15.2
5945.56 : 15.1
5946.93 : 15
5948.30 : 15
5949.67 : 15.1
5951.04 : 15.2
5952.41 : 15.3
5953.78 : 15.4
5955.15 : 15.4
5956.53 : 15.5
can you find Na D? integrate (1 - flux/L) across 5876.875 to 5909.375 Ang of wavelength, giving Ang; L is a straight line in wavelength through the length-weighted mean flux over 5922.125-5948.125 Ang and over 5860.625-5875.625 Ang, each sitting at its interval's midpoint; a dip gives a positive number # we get 4.8 Ang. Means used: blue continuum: 15.2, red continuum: 15.2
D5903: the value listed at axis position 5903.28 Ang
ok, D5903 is 14.4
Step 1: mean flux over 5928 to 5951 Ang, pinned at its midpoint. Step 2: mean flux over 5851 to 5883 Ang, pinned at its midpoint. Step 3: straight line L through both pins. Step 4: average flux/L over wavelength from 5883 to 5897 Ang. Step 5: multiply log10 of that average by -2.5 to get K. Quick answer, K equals 0.317 mag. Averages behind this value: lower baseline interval 14.8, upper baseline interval 15.2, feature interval 11.1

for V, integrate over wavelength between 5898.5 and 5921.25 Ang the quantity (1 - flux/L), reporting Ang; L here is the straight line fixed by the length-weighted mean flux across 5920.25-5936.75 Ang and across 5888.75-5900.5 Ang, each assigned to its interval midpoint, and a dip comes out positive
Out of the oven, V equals -4.3 Ang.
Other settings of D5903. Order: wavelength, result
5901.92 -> 13.8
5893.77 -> 10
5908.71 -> 16.4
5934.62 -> 15.1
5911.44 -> 16.3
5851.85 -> 14.6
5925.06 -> 15.3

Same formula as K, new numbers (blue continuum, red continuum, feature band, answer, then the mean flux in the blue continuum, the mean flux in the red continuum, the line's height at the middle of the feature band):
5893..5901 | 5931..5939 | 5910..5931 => -0.129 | 11.3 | 15.1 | 13.7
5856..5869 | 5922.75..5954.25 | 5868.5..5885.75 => 0.031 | 15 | 15.2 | 15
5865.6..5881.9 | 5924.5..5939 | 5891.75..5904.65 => 0.246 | 15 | 15.2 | 15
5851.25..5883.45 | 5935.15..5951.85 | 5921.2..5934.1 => 0.000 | 14.8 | 15.2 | 15.1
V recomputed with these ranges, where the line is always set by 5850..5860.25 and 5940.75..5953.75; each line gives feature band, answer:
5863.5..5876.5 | -0.51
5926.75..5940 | -0.05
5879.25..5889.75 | 1.27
